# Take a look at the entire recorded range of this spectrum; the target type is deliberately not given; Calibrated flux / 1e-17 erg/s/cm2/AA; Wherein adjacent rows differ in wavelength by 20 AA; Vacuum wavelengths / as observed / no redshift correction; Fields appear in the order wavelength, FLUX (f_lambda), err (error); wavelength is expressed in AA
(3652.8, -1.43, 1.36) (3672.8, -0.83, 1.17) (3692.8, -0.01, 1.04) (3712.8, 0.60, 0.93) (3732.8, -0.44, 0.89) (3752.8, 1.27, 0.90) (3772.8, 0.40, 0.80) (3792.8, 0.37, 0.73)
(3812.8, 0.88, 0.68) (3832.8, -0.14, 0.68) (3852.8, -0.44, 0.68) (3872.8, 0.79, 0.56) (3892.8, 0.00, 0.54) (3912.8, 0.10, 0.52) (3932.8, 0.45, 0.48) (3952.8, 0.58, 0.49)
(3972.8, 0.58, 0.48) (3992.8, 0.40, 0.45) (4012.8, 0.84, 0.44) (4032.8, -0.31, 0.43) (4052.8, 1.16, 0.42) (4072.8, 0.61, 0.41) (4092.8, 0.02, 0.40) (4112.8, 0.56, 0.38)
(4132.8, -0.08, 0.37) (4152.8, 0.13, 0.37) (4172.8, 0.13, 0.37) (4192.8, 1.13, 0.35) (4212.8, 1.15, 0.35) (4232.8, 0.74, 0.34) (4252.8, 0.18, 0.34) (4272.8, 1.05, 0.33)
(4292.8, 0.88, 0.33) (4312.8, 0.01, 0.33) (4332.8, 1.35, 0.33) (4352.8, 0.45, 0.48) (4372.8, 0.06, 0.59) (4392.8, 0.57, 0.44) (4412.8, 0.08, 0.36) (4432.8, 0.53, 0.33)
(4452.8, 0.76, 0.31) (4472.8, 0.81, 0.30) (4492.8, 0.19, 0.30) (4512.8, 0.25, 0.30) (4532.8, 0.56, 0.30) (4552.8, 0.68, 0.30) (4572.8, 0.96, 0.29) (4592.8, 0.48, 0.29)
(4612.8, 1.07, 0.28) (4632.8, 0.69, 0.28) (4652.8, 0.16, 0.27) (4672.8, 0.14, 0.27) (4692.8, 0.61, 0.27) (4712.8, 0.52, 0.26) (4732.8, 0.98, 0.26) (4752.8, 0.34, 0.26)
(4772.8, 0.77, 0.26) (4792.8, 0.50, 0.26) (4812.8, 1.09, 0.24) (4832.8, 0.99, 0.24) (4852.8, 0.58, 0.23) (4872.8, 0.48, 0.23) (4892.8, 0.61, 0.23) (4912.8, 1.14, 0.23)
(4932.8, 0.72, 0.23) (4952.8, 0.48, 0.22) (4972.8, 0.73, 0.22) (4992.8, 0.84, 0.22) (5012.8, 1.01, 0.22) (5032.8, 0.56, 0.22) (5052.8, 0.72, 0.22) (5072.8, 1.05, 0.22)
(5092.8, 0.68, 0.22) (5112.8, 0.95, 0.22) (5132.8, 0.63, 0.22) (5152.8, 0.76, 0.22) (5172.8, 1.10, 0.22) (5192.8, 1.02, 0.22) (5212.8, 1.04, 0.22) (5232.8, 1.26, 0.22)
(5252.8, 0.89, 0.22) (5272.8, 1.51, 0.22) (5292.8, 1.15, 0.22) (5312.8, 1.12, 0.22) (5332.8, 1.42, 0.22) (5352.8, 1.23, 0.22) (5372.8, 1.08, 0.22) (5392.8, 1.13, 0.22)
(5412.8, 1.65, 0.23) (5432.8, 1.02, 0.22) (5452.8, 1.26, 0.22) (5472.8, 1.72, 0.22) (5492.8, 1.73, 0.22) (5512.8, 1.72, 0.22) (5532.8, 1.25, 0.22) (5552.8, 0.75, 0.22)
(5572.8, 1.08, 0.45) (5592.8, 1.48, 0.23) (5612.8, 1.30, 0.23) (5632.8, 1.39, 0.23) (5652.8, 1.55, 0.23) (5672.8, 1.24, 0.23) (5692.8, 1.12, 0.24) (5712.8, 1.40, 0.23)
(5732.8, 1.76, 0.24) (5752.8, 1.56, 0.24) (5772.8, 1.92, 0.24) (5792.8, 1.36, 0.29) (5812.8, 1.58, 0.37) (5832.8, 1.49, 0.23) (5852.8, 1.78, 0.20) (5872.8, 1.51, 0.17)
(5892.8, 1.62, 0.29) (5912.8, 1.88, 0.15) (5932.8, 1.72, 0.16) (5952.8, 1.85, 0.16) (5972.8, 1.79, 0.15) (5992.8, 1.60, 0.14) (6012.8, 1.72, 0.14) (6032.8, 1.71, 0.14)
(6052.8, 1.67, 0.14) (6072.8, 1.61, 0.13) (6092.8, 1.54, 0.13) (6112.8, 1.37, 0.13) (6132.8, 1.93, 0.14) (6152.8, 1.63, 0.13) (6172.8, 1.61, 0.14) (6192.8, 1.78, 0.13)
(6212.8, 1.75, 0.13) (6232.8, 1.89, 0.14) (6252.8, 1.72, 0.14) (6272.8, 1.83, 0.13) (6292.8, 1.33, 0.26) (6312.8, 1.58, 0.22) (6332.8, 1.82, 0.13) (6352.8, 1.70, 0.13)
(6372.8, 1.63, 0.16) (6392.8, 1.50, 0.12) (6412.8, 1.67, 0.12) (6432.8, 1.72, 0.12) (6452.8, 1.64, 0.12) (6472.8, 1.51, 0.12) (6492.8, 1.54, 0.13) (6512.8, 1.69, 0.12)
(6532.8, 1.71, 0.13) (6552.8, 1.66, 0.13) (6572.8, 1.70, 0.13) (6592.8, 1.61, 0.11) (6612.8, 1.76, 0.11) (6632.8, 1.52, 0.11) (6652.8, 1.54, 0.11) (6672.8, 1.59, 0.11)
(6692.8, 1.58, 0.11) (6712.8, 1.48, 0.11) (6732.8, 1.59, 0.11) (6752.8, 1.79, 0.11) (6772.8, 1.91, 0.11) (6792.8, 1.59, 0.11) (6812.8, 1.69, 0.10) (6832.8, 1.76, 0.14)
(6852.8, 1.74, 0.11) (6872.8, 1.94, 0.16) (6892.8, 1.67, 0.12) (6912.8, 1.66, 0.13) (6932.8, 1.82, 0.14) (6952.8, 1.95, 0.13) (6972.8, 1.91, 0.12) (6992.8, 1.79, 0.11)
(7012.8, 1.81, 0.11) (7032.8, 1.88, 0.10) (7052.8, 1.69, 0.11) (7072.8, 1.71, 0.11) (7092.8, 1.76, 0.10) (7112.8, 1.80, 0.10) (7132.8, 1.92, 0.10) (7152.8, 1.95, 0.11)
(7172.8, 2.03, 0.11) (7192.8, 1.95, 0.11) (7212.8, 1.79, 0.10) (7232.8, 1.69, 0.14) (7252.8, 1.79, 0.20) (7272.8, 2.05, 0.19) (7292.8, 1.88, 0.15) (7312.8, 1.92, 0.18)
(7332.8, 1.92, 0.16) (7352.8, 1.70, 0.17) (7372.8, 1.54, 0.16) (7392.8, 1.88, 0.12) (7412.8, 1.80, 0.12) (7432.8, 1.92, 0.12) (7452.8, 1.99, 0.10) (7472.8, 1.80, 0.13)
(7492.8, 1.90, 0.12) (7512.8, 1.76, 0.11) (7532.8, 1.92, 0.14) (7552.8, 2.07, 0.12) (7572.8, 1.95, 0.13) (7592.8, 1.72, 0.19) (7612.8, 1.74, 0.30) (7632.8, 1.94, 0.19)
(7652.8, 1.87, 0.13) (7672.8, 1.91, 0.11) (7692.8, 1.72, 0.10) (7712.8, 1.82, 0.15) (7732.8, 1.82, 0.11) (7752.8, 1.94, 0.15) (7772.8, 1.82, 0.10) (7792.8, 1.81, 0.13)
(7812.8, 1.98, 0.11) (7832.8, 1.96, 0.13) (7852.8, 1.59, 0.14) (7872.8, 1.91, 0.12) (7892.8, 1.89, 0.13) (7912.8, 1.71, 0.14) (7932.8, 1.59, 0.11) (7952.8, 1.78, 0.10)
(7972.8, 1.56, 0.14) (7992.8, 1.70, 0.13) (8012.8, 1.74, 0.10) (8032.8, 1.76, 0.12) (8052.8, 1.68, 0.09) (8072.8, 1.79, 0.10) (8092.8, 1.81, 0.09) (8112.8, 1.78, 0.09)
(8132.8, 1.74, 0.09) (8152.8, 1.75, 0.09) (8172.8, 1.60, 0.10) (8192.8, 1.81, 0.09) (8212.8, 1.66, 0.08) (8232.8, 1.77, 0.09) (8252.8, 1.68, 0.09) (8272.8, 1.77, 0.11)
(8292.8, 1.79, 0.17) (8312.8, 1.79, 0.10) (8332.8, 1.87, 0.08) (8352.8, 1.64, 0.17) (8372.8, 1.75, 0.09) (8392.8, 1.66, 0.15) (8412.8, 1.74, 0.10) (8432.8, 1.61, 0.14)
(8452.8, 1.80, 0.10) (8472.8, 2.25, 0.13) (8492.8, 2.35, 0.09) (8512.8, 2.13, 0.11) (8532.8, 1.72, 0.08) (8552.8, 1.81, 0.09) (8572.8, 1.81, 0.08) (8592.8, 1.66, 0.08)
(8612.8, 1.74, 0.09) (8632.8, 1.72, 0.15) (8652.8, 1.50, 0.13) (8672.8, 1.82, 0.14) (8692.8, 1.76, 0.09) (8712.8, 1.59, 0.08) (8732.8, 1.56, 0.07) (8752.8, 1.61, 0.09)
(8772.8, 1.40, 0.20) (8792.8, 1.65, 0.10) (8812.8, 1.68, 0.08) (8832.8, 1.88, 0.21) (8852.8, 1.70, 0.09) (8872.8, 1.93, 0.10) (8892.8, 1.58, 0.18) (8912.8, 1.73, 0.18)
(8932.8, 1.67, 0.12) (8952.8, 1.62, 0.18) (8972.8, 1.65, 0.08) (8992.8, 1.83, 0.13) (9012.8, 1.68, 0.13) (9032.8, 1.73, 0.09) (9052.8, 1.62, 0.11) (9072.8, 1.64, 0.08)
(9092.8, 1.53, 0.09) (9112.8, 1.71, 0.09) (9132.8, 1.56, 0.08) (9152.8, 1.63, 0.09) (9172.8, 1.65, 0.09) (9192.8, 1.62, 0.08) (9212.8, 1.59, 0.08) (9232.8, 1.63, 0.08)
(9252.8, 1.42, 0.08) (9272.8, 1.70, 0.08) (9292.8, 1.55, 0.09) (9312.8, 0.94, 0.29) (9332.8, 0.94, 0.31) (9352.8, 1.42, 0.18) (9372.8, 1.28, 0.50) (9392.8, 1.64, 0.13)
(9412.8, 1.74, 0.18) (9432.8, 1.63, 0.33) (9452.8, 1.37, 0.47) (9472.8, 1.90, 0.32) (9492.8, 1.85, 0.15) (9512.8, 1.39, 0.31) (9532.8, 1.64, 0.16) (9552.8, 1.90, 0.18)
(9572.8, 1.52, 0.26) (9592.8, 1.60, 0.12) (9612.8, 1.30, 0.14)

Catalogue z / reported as 0.292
